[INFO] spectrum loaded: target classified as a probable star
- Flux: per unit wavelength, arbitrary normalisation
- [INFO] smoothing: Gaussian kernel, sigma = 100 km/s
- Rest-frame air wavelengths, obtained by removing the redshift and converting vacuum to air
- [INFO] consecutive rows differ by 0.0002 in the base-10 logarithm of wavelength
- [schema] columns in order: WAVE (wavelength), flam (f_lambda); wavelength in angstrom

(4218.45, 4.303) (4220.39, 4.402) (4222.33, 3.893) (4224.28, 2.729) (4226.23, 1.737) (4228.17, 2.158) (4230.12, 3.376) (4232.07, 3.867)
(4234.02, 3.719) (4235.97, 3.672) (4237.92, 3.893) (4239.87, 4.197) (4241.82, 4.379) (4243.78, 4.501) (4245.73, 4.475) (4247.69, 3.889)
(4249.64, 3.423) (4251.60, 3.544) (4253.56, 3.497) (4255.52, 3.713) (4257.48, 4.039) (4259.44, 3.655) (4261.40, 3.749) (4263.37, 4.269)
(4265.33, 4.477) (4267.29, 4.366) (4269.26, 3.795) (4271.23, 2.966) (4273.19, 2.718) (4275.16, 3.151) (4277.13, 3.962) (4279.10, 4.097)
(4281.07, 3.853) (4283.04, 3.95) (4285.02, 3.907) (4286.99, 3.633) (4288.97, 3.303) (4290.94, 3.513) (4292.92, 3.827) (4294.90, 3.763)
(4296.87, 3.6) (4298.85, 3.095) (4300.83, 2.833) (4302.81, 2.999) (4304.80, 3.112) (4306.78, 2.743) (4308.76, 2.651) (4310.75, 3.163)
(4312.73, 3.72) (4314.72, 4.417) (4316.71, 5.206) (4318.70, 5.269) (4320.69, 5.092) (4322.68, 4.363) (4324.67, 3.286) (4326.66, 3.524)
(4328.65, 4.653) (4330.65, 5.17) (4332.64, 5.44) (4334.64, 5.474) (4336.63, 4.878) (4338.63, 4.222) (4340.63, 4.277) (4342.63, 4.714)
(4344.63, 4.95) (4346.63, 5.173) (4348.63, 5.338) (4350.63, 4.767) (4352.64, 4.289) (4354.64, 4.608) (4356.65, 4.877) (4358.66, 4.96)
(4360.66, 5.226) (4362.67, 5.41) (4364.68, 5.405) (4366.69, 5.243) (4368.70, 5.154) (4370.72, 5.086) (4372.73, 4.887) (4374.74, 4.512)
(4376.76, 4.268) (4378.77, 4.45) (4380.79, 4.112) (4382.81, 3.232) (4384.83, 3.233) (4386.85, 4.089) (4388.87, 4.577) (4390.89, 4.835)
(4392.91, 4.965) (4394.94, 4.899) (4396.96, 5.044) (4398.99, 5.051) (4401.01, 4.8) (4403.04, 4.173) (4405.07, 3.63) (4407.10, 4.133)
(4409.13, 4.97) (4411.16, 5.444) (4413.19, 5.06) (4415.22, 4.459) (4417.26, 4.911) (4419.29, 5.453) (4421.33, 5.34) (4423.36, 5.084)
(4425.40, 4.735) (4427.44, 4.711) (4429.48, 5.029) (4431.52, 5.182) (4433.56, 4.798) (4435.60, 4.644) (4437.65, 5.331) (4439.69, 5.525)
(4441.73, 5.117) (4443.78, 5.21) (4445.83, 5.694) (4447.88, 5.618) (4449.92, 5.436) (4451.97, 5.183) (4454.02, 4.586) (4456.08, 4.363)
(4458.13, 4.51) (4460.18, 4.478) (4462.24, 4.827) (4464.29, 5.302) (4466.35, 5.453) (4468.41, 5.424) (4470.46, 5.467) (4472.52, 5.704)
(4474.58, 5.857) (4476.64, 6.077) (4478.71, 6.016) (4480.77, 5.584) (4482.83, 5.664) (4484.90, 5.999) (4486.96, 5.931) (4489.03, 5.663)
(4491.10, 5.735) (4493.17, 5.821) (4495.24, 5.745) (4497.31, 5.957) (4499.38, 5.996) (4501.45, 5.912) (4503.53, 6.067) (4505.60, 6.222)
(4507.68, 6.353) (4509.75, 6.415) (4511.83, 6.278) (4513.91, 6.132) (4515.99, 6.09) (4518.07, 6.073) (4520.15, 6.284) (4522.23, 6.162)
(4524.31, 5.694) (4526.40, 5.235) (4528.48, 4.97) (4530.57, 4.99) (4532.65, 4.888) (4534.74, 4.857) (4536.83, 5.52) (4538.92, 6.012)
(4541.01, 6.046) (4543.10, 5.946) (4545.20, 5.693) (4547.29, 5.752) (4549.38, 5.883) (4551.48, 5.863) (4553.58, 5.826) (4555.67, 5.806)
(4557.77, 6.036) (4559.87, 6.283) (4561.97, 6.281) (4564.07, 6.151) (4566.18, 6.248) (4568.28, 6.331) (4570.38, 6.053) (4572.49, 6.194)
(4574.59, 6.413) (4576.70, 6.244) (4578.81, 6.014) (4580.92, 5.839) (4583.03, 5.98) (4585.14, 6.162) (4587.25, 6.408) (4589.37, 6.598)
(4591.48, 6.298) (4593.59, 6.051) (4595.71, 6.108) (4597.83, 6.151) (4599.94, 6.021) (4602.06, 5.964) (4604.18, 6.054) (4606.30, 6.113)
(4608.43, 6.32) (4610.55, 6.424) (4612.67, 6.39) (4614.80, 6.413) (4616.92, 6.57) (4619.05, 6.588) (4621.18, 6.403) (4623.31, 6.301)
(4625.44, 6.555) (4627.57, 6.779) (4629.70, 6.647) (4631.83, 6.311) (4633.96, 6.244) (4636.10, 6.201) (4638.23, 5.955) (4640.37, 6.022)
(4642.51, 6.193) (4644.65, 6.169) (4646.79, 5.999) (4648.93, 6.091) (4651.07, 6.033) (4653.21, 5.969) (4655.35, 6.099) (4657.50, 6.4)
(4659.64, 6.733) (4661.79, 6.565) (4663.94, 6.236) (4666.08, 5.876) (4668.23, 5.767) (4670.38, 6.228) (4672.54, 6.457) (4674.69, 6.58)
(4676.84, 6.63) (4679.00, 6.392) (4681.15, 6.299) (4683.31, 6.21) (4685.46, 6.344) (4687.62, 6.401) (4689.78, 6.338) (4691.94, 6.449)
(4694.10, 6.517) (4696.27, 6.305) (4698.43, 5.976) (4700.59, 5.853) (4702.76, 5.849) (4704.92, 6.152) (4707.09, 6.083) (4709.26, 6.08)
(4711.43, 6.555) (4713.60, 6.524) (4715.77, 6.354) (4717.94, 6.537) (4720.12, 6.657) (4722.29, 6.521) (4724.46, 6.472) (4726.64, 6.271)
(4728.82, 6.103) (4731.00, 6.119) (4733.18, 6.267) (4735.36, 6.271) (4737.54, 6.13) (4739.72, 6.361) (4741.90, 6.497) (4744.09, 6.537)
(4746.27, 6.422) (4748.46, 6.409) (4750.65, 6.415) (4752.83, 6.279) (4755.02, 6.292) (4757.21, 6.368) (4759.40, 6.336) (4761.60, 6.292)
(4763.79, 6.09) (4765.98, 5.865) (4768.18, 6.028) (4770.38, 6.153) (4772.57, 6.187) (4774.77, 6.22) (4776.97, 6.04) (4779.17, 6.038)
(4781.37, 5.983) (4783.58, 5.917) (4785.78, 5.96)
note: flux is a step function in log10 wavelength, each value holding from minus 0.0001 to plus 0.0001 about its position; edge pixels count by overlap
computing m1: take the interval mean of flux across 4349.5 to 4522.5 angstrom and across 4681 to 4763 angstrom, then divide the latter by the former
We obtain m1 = 1.22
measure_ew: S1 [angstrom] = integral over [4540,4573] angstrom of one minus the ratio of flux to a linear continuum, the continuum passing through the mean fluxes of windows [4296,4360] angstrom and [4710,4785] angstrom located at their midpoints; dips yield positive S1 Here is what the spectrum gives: -4.0 angstrom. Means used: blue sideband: 4.29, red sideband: 6.28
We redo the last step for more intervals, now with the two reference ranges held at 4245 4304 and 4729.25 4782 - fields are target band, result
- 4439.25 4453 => -2.4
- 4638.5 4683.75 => -4.0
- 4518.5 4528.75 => -1.5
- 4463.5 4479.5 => -3.2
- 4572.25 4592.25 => -3.4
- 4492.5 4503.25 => -2.3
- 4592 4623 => -4.6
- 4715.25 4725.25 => -0.8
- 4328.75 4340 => -2.8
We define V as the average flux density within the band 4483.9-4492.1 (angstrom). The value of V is 5.83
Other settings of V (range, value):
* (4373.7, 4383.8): 4.12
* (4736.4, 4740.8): 6.25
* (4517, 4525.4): 6.05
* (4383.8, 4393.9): 4.34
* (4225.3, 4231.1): 2.43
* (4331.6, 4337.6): 5.27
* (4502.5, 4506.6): 6.15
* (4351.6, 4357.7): 4.59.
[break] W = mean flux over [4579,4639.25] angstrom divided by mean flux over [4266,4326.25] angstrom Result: 1.7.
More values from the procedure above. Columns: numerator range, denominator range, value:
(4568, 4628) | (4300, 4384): 1.40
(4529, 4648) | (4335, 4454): 1.26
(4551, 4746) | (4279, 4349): 1.53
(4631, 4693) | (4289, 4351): 1.50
